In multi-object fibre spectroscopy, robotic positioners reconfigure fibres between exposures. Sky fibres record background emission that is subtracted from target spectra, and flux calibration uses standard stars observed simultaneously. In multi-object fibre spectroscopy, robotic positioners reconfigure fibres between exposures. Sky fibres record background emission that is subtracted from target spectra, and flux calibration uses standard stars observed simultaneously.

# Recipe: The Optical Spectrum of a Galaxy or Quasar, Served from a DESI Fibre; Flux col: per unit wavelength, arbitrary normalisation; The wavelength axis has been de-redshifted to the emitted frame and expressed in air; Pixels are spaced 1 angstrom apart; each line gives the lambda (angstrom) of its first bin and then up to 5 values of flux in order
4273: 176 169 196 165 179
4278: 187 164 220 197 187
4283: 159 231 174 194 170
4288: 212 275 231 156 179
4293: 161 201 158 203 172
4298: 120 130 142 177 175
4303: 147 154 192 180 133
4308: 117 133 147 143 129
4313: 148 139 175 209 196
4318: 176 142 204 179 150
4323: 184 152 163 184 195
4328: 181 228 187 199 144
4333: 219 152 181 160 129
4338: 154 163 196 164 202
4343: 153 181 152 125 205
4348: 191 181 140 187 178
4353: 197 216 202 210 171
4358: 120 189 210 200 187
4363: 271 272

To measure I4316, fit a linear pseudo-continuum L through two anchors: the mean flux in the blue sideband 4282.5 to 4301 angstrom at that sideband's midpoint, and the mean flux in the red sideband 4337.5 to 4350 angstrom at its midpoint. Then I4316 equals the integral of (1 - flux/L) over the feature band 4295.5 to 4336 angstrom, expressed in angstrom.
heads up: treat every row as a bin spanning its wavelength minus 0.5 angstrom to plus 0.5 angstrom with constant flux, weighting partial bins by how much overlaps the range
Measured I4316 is 2.18 angstrom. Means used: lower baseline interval 181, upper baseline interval 171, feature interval 167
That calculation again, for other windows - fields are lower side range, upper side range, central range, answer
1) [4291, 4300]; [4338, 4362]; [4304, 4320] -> 0.9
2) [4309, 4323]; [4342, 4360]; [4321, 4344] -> -0.6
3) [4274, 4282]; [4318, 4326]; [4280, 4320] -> 1.3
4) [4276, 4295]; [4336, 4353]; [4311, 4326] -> 1.0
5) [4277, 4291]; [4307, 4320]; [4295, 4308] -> 1.1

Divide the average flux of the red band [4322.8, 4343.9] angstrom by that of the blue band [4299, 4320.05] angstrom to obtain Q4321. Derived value 1.1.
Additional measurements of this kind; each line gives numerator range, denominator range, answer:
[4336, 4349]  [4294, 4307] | 1.03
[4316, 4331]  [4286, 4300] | 1.00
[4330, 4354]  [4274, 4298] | 0.92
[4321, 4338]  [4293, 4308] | 1.08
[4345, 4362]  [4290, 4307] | 1.09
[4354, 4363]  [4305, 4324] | 1.20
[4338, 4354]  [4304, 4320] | 1.10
